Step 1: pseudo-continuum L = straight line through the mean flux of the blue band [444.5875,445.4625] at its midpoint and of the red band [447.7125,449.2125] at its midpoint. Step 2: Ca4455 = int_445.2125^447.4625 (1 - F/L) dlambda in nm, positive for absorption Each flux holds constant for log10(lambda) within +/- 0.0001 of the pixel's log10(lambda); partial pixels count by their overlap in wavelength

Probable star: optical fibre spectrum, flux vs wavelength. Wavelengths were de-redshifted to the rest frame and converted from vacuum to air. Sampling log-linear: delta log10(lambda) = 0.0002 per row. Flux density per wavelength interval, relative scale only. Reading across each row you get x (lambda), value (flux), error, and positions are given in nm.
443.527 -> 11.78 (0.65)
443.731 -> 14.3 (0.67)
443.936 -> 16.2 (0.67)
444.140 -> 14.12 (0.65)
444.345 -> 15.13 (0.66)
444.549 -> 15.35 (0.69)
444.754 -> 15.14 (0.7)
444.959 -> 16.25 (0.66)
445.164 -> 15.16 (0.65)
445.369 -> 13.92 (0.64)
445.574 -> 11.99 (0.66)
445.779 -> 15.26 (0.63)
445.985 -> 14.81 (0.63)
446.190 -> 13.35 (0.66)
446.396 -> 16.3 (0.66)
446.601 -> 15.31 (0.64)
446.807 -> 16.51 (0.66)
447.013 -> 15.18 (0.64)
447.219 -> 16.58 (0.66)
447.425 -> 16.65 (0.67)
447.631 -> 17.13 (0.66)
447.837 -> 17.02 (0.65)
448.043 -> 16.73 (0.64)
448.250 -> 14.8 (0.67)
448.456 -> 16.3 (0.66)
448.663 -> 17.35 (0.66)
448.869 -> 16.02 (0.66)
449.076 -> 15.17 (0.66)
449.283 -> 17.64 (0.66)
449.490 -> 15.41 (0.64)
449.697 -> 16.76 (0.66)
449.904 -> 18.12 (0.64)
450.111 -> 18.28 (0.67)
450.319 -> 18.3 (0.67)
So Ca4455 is 0.08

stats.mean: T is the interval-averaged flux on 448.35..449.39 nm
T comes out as 16.5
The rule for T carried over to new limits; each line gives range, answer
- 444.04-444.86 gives 14.9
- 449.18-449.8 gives 16.6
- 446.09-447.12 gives 15.3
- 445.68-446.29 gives 14.5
